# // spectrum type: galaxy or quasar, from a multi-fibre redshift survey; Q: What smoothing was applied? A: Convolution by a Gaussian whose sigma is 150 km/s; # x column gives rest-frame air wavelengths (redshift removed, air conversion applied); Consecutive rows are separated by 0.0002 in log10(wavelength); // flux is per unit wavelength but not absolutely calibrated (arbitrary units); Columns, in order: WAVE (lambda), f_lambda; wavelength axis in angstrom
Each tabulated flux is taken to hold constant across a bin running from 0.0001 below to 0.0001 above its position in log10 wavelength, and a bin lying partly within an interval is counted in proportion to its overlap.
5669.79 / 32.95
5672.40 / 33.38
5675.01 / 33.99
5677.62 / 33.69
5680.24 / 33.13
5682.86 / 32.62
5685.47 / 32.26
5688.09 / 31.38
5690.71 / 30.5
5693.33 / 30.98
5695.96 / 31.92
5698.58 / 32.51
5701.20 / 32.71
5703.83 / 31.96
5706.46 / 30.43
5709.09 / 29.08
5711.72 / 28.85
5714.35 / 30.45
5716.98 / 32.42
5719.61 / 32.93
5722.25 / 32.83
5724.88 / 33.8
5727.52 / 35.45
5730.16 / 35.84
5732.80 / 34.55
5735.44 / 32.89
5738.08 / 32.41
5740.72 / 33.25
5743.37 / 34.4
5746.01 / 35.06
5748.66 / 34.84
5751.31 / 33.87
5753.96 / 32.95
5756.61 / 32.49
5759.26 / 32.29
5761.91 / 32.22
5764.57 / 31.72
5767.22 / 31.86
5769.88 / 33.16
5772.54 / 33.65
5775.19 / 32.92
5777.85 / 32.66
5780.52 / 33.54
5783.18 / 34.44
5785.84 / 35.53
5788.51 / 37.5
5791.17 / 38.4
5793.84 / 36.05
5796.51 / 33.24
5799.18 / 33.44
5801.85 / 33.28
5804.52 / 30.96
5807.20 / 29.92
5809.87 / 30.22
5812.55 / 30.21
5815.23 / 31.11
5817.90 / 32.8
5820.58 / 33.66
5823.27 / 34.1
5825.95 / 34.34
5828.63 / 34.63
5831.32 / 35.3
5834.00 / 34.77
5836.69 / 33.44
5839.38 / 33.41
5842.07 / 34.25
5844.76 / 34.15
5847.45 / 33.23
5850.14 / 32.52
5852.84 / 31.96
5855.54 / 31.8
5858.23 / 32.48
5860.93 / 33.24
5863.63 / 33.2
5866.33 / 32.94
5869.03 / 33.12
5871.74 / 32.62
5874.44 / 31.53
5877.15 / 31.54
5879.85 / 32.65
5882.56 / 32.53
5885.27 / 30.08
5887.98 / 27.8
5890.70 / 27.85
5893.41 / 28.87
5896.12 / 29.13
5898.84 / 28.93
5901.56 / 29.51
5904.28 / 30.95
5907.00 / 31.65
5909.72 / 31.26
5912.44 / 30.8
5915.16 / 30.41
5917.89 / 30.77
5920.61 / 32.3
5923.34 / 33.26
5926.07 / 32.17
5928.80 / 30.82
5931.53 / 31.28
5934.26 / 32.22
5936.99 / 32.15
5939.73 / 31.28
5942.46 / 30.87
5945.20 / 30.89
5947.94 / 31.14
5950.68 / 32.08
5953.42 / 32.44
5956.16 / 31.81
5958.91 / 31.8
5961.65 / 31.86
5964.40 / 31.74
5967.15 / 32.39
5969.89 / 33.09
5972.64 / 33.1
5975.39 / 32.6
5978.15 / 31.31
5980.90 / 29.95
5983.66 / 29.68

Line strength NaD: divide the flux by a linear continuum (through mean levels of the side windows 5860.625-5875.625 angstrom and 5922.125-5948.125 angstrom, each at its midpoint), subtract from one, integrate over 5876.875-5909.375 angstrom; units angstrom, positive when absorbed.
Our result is 2.23 angstrom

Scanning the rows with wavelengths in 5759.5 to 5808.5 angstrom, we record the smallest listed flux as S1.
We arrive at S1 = 29.92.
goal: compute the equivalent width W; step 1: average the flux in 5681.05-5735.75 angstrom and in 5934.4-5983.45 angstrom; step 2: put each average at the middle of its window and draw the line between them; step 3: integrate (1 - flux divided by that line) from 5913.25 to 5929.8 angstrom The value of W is 0.1 angstrom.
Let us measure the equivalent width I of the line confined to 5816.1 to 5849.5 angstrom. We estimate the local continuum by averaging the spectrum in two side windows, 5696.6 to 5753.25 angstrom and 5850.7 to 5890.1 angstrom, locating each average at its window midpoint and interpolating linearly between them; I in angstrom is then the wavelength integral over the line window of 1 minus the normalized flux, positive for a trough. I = -1.9 angstrom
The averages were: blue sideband 32.9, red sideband 31.9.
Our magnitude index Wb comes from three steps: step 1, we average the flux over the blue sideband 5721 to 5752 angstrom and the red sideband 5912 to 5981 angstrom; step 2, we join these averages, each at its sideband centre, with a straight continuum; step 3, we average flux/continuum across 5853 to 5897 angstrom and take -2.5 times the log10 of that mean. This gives 0.04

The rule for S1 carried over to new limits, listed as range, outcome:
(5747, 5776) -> 31.72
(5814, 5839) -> 31.11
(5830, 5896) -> 27.8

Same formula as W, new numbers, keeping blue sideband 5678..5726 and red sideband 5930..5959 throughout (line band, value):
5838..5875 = -1.47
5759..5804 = -3.07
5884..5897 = 1.20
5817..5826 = -0.57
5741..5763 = -1.25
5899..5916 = 0.53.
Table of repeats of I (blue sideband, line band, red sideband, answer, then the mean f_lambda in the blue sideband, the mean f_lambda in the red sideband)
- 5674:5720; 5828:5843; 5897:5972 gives -1.3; 31.7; 31.5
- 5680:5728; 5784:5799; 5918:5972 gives -1.9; 31.8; 31.9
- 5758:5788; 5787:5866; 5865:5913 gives -3.2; 33.2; 30.8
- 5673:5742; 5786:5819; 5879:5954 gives -1.5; 32.4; 30.9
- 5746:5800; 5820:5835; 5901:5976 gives -0.6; 33.9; 31.7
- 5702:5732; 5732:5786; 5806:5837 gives -1.4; 32.2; 32.9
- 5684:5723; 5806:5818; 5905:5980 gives 0.3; 31.4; 31.7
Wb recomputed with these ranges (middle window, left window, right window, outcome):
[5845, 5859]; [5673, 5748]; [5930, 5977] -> -0.01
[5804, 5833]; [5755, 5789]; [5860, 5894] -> 0.00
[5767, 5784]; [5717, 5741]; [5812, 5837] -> 0.01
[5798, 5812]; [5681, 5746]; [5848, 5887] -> 0.03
